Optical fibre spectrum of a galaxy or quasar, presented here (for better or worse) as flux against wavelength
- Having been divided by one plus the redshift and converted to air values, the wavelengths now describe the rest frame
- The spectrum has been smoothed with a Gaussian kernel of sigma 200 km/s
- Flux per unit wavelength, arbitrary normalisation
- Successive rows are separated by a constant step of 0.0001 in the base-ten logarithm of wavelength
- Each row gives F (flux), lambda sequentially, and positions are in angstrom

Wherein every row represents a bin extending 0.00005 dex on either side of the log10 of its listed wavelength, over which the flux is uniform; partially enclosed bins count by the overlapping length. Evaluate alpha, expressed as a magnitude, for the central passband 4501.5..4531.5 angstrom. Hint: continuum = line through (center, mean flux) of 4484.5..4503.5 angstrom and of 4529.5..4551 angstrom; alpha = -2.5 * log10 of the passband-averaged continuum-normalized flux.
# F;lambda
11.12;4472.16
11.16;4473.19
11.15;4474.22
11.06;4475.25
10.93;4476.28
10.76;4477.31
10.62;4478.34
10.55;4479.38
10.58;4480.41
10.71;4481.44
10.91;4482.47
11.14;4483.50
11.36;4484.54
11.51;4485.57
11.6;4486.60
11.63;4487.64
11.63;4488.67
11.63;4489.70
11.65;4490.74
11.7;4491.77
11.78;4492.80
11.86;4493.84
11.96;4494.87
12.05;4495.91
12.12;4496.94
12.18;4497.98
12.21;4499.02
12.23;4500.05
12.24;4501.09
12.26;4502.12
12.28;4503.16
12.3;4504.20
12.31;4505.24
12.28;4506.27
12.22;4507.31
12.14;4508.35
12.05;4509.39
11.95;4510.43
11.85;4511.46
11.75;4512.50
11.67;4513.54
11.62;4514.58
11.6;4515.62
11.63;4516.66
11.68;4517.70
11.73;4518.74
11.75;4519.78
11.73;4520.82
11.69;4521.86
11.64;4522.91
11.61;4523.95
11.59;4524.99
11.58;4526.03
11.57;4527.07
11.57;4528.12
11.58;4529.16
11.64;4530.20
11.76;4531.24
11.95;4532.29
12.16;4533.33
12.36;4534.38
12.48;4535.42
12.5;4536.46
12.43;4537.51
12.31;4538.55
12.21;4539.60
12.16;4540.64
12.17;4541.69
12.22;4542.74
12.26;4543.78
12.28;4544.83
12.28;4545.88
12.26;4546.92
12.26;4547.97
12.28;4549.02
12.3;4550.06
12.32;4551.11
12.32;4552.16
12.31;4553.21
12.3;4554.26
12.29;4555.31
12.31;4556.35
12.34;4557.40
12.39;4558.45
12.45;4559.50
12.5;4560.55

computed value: 0.02 mag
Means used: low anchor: 11.9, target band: 11.8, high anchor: 12.2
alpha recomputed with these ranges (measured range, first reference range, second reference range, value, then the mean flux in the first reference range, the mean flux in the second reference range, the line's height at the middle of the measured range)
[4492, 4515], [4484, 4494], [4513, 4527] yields -0.039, 11.6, 11.7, 11.6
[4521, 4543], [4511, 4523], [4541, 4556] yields 0.002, 11.7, 12.3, 12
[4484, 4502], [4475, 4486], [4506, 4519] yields -0.054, 10.9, 11.9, 11.3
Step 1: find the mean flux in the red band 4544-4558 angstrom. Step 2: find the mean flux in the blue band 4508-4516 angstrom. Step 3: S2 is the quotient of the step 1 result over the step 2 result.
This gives 1.0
